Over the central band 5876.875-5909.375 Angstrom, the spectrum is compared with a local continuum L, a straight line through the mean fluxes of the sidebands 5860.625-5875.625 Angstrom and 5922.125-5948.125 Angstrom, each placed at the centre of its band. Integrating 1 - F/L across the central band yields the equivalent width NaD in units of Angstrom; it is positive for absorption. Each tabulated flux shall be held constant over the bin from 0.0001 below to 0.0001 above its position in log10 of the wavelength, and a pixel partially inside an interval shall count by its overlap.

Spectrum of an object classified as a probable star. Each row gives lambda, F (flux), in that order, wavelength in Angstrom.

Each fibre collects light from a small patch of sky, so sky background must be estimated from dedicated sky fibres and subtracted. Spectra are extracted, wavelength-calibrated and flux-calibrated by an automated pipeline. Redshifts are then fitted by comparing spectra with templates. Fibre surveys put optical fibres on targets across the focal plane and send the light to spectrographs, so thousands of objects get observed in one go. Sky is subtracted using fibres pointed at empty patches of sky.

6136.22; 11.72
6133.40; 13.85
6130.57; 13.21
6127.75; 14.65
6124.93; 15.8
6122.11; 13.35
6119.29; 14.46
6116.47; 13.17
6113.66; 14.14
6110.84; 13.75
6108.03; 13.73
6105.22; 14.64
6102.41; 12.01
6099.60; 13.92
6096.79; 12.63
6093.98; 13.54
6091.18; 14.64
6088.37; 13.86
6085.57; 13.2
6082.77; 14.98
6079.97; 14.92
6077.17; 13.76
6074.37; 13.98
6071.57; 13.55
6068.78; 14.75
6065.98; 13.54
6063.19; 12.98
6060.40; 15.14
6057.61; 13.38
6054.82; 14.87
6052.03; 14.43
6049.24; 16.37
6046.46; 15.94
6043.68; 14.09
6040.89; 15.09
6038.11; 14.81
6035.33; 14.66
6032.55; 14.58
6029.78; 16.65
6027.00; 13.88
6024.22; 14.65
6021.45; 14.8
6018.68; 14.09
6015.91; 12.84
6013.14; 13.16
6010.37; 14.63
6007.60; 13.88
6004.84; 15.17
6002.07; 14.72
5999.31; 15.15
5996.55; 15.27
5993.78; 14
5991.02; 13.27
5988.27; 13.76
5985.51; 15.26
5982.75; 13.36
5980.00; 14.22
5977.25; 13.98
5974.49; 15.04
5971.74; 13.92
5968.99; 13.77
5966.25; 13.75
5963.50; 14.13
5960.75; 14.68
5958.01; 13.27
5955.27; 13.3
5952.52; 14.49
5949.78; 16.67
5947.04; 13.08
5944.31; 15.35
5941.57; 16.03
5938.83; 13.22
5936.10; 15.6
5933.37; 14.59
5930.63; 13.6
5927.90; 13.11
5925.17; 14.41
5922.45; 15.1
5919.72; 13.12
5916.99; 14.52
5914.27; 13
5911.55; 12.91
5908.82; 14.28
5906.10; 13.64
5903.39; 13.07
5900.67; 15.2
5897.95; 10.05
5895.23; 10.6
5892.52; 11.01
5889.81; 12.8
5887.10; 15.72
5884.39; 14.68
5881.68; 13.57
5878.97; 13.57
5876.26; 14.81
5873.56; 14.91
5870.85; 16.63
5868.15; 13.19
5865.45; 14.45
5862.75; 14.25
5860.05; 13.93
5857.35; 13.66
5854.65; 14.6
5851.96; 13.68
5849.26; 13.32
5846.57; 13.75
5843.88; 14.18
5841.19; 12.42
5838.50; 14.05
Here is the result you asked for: 3.1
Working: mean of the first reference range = 14.7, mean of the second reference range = 14.4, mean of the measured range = 13.2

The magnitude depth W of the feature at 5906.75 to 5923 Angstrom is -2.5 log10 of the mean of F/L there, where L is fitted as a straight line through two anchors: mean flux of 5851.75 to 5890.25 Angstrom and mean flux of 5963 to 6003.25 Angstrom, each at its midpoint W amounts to 0.04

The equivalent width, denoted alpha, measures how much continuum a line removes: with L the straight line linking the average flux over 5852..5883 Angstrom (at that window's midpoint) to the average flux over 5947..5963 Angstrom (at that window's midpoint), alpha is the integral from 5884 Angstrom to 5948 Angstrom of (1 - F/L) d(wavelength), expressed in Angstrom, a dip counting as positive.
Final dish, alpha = 2.83 Angstrom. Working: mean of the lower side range 14.3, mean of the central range 13.7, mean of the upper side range 14.3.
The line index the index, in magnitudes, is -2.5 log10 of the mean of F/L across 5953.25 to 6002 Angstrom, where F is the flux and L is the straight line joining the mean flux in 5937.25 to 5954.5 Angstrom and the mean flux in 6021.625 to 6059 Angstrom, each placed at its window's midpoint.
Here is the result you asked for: 0.05 mag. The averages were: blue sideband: 14.8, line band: 14.1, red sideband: 14.9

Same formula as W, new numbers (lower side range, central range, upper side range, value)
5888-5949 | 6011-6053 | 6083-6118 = -0.08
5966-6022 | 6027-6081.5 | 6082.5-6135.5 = -0.04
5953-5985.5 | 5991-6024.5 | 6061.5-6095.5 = -0.02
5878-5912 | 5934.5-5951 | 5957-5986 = -0.09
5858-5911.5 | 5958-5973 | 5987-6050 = 0.02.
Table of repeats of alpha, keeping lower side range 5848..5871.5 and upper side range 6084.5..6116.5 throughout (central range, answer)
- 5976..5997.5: -0.40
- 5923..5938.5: -0.29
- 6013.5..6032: -0.85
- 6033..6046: -0.94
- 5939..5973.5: -1.02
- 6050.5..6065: -0.47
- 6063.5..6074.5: -0.13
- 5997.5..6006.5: -0.76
